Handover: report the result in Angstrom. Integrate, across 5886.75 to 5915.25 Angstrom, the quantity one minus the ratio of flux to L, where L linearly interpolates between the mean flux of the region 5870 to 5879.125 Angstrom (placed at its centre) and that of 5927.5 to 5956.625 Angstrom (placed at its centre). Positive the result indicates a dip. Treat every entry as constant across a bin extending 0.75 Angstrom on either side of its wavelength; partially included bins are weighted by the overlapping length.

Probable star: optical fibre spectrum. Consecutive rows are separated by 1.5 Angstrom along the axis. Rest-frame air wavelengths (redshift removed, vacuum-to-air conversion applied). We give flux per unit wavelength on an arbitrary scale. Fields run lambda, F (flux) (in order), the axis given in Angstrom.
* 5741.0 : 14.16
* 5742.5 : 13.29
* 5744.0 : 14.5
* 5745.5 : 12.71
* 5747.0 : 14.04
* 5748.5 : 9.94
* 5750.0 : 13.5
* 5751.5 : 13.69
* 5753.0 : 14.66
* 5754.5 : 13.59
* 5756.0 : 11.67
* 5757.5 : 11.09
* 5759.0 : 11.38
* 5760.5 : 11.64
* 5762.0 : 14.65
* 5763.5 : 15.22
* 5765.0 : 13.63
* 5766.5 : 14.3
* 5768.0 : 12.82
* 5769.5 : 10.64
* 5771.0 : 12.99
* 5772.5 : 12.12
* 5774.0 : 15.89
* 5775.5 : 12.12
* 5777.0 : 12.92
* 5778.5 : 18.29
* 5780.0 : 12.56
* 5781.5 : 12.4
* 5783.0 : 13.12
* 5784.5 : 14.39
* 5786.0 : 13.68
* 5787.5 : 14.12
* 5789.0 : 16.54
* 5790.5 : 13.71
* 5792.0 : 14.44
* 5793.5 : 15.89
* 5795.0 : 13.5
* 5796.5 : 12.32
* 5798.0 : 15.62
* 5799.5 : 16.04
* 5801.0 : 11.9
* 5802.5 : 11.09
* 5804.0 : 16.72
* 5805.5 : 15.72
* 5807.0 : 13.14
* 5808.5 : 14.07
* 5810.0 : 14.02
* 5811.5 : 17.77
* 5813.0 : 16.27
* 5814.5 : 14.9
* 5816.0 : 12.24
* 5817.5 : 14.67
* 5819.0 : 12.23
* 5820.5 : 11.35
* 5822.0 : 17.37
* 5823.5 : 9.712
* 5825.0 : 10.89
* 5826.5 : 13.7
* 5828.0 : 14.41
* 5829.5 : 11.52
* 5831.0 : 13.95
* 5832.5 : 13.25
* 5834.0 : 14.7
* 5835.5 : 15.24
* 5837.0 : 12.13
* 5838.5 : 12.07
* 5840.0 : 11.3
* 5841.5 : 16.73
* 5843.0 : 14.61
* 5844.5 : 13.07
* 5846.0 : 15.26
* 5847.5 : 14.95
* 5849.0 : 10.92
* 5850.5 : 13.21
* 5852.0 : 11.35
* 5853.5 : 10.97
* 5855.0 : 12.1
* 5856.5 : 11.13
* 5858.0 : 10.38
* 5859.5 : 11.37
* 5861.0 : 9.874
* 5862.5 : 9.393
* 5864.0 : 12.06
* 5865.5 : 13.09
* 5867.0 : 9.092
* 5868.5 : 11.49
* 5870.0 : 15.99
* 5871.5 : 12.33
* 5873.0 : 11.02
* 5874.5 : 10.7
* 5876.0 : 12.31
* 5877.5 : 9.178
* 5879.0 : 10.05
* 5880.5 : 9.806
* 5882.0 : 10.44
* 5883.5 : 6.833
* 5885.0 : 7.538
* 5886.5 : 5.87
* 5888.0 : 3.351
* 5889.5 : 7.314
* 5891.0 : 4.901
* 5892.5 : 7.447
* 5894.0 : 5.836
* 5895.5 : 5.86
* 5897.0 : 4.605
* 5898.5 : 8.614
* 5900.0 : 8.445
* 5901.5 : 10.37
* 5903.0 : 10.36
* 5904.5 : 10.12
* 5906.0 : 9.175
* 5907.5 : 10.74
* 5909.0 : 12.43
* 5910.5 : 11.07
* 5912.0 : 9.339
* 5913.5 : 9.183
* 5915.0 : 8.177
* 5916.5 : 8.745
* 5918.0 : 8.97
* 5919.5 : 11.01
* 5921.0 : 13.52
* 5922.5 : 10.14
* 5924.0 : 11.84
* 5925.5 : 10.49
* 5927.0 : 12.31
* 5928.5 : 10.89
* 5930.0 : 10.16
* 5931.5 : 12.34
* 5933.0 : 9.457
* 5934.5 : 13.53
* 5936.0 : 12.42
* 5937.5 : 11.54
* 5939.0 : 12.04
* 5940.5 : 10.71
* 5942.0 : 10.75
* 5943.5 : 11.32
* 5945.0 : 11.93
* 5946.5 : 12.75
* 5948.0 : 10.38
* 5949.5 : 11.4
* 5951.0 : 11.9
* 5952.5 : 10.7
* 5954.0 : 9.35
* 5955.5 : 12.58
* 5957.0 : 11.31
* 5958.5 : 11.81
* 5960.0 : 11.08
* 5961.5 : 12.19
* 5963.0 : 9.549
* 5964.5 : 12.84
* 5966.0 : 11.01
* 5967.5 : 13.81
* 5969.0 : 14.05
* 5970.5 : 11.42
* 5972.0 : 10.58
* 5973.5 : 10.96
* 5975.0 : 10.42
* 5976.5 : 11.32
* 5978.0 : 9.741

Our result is 7.9 Angstrom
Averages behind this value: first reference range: 11.4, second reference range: 11.4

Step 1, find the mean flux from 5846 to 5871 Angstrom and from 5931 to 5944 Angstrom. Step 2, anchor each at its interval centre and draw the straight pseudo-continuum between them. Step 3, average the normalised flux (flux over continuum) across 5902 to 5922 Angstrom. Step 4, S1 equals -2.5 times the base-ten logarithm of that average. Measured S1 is 0.14 mag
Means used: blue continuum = 11.8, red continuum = 11.6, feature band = 10.2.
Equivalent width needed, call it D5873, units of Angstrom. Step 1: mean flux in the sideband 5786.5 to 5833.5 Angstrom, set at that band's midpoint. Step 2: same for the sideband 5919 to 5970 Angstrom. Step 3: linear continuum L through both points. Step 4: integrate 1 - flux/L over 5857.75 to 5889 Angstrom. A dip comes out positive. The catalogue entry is 6.8 Angstrom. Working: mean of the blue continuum 14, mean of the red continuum 11.6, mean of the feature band 10.1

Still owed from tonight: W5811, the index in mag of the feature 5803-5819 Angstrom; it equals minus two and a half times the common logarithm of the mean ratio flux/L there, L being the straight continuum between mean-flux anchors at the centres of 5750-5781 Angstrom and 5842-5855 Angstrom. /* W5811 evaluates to -0.12 mag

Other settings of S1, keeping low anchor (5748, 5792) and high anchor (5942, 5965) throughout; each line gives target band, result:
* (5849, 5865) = 0.11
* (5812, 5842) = -0.06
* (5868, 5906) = 0.34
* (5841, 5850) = -0.13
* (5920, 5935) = 0.02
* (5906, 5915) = 0.16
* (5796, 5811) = -0.09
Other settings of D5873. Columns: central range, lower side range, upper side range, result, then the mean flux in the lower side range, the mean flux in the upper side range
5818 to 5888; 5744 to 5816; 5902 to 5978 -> 4.3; 13.8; 11.1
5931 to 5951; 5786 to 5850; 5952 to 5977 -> 0.5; 13.9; 11.5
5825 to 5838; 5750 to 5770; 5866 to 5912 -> -3.0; 13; 9.13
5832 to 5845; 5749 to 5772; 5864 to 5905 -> -3.9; 13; 9.05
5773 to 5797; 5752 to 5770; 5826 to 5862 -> -2.2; 13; 12.8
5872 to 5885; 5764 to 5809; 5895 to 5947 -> 1.8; 13.9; 10.4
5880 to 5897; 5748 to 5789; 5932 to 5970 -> 7.7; 13.3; 11.6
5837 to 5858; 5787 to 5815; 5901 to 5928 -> 0.2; 14.6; 10.4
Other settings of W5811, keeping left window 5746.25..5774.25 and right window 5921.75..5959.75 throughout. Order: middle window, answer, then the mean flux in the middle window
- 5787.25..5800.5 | -0.16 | 14.7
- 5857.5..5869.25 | 0.11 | 10.9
